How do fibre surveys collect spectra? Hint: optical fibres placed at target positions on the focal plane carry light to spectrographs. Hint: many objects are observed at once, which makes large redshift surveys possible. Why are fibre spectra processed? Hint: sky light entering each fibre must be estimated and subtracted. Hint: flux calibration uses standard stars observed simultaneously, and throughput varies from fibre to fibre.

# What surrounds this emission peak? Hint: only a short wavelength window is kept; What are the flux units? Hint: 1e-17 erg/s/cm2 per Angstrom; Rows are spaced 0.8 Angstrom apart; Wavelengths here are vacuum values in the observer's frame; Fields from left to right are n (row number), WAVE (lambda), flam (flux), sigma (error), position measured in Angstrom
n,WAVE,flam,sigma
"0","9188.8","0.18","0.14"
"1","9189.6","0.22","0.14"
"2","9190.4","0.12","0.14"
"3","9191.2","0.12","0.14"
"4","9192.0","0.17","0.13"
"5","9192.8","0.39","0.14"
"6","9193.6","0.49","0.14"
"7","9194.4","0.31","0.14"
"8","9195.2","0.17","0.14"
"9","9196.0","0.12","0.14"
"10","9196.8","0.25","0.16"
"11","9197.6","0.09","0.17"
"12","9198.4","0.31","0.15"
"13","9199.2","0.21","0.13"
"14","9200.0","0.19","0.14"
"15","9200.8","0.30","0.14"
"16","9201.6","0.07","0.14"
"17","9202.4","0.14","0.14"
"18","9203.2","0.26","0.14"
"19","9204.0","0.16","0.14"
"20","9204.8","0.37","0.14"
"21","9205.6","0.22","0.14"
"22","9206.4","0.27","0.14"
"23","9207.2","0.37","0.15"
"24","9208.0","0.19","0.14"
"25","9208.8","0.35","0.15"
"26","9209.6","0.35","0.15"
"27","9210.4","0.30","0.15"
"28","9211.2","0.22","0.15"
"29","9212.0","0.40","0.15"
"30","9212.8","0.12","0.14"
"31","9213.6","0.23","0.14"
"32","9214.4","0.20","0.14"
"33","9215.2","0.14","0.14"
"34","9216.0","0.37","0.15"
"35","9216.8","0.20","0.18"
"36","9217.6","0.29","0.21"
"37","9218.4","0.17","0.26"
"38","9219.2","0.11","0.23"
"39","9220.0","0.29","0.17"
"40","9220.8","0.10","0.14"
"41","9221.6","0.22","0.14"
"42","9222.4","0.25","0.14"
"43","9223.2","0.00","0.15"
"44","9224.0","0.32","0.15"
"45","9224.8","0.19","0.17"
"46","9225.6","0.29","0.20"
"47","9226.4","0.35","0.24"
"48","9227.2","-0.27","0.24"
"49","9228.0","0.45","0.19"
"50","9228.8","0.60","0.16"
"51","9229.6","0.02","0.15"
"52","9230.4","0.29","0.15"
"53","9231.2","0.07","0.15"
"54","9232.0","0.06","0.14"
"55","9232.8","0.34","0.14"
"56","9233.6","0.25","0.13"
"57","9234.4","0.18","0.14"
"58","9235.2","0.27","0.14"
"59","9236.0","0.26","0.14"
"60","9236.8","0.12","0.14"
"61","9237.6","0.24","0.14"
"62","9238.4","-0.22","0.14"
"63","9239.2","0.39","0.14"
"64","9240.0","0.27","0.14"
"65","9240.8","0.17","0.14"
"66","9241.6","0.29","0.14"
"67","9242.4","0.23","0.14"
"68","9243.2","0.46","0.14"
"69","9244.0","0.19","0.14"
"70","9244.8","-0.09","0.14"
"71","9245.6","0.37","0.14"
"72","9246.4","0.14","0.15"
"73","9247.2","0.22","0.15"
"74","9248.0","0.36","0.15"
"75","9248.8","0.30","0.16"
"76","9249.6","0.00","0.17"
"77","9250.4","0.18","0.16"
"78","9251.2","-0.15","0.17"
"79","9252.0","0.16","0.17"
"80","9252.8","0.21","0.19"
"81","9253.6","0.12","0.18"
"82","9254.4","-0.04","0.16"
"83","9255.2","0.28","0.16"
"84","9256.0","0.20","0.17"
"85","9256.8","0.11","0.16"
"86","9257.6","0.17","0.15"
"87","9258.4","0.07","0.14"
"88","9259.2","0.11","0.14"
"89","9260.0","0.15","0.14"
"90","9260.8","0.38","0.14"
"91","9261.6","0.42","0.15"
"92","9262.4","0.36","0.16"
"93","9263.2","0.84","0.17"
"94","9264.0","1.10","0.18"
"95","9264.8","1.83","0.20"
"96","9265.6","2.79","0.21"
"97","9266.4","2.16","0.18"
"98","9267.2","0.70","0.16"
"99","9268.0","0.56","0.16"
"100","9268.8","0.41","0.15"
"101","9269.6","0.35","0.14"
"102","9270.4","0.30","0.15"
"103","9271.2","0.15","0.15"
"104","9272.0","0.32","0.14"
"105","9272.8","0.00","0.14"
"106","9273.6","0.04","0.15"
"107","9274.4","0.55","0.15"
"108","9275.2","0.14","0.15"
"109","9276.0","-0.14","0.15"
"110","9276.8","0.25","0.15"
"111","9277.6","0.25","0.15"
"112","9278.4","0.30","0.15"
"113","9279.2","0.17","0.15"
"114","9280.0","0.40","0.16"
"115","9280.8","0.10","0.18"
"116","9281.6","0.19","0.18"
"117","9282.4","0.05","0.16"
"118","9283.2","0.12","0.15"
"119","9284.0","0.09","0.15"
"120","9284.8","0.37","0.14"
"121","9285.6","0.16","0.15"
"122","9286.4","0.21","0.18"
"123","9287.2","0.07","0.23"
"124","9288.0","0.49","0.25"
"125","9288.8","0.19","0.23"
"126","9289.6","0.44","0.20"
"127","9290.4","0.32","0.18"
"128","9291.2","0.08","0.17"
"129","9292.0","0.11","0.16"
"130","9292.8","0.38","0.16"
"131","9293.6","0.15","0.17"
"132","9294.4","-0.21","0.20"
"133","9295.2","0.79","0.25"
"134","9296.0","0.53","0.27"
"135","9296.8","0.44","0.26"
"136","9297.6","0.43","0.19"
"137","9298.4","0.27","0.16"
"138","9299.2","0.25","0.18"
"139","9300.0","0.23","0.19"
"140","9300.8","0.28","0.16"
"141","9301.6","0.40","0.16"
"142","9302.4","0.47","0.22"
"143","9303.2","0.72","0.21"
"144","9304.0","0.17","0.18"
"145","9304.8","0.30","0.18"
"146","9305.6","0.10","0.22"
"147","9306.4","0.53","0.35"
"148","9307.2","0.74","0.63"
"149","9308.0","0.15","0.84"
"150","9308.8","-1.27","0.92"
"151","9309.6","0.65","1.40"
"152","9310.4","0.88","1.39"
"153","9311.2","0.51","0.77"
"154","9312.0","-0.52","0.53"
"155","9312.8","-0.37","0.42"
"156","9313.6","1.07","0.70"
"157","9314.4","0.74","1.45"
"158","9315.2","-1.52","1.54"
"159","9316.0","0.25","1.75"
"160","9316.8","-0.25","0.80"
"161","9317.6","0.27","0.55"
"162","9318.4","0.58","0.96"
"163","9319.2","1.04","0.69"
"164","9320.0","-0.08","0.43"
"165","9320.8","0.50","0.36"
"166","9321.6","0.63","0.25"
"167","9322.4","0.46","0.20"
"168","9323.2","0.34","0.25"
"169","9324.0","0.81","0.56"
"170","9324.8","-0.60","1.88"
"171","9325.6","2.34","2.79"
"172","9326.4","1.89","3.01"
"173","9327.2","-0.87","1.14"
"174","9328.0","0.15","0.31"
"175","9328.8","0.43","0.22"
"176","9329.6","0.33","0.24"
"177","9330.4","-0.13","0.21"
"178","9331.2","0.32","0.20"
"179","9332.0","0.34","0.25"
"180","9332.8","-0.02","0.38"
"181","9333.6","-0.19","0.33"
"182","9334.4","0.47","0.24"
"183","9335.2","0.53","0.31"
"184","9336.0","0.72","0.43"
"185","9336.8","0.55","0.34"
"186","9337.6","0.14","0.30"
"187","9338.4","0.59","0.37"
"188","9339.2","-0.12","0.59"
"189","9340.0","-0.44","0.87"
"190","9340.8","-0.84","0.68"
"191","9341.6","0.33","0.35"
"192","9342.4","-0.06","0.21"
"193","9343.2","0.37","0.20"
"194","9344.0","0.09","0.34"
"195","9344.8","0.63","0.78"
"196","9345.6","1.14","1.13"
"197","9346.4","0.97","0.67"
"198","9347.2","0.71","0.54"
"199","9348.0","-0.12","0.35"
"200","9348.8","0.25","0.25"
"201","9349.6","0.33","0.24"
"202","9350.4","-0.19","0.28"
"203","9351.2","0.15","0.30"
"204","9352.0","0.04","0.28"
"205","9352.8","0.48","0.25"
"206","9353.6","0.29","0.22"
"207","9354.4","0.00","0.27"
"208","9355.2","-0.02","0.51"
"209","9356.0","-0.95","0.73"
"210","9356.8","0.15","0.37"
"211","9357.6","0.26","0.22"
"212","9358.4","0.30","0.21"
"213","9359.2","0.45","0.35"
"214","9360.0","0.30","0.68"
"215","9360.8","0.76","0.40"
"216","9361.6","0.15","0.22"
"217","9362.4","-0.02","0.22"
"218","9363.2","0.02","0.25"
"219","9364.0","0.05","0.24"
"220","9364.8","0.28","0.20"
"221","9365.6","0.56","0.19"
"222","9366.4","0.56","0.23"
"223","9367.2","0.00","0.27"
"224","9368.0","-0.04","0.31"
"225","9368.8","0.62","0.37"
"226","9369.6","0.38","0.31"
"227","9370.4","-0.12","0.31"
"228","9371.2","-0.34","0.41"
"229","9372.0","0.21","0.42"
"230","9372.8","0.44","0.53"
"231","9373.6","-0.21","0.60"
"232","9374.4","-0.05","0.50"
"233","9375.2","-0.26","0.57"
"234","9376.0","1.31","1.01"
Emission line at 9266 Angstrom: [O III]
